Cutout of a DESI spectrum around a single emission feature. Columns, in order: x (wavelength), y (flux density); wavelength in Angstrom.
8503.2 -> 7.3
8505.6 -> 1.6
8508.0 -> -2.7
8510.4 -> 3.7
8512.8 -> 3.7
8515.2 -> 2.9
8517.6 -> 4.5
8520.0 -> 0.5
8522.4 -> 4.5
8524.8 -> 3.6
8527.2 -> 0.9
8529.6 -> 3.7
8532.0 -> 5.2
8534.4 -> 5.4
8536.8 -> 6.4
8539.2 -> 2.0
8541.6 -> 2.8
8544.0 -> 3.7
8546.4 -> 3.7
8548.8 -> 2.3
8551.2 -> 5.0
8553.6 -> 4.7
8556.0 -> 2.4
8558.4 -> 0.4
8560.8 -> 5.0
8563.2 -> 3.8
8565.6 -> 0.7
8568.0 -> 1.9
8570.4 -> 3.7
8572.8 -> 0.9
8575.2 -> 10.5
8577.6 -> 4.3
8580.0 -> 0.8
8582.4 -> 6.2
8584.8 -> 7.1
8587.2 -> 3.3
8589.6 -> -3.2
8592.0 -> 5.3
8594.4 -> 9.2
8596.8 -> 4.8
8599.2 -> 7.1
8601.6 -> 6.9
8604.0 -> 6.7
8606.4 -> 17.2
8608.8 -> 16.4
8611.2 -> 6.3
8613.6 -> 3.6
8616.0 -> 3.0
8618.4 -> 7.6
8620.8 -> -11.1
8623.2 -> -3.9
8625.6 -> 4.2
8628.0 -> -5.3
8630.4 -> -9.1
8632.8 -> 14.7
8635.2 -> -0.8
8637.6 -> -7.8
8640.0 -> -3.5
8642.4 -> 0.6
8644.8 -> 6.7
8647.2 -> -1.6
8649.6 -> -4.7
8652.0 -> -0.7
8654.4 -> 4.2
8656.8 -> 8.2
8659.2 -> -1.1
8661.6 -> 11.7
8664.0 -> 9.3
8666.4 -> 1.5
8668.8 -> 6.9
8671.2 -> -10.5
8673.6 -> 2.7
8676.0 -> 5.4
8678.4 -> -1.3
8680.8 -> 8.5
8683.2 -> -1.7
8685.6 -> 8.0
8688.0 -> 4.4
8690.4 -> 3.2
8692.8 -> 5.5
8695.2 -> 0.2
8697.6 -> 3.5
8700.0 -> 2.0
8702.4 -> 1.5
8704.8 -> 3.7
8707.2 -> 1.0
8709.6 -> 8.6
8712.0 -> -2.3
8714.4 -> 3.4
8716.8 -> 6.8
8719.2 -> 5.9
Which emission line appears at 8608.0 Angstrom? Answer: Hgamma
